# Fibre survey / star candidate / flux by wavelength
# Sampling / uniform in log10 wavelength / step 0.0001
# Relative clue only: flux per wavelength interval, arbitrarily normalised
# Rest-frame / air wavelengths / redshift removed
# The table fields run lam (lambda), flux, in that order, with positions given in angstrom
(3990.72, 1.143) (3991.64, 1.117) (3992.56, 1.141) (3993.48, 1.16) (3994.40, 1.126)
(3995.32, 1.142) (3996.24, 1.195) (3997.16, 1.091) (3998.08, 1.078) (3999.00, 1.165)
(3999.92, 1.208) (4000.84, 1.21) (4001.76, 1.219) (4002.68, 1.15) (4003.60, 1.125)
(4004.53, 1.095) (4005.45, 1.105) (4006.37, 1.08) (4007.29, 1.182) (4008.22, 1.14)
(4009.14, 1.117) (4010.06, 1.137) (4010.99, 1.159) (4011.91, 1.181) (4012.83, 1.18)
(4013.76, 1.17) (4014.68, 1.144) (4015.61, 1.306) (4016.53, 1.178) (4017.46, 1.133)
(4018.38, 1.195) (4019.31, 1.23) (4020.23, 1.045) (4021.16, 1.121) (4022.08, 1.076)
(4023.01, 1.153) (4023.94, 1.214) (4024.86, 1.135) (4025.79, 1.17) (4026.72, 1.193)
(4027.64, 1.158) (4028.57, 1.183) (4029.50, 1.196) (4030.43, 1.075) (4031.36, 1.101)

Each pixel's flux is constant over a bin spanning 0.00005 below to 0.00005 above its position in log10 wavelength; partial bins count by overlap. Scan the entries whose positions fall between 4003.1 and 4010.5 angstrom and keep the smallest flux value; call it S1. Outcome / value 1.08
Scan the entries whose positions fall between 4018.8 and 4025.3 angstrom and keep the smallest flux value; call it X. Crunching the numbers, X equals 1.045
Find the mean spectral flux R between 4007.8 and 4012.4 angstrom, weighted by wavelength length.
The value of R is 1.15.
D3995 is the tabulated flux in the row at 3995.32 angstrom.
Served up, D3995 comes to 1.142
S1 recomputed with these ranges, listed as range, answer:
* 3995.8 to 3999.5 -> 1.078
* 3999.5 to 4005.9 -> 1.095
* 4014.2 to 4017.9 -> 1.133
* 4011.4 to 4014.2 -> 1.17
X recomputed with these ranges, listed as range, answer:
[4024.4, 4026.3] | 1.135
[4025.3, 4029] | 1.158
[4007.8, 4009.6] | 1.117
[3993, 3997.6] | 1.091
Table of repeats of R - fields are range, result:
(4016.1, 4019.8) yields 1.18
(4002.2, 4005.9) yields 1.12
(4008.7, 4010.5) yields 1.13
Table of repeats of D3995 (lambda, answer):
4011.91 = 1.181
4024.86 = 1.135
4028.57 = 1.183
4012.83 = 1.18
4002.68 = 1.15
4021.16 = 1.121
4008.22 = 1.14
